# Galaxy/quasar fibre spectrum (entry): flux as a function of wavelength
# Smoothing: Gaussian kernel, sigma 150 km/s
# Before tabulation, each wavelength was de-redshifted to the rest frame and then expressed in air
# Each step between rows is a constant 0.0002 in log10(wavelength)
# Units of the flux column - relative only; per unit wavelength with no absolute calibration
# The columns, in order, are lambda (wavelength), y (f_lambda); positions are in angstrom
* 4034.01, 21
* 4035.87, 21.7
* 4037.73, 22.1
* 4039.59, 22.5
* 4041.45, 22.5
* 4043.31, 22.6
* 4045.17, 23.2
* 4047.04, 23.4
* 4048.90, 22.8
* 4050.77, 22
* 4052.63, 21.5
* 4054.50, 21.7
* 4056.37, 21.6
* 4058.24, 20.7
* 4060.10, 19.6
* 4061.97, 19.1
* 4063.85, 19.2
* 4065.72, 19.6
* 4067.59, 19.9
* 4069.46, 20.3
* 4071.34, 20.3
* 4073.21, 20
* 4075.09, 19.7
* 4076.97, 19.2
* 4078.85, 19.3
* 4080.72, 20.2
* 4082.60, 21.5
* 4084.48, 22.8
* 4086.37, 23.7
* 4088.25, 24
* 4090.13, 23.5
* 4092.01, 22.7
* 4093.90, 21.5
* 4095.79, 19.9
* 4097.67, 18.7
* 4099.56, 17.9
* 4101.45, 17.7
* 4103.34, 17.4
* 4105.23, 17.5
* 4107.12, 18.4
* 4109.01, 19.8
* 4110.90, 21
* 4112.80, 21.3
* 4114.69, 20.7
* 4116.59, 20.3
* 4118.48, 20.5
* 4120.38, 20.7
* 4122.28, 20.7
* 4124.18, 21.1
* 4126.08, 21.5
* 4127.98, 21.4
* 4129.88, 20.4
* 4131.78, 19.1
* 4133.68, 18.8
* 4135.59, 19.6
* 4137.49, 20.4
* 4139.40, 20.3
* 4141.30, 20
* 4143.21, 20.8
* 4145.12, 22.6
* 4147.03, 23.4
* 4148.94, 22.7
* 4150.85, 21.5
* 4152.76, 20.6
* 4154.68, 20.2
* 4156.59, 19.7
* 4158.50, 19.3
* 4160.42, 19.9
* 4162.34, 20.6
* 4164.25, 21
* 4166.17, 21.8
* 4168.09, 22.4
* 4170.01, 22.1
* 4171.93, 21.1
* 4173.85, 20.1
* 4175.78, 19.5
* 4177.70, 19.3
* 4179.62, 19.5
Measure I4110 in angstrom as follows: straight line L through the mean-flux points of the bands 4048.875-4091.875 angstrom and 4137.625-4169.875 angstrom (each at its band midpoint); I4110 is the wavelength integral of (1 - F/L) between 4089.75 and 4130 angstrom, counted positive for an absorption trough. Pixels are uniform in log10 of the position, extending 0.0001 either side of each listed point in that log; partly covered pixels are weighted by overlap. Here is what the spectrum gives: 1.6 angstrom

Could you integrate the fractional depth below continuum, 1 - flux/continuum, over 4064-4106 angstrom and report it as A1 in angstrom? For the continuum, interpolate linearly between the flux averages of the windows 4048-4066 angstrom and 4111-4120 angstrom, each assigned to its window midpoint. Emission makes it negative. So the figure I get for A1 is 0.9 angstrom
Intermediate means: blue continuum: 20.8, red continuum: 20.7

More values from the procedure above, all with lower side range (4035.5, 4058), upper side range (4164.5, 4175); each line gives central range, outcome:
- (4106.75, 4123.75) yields 1.03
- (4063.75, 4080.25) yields 1.74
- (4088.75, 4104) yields 1.28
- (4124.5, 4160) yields 1.52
